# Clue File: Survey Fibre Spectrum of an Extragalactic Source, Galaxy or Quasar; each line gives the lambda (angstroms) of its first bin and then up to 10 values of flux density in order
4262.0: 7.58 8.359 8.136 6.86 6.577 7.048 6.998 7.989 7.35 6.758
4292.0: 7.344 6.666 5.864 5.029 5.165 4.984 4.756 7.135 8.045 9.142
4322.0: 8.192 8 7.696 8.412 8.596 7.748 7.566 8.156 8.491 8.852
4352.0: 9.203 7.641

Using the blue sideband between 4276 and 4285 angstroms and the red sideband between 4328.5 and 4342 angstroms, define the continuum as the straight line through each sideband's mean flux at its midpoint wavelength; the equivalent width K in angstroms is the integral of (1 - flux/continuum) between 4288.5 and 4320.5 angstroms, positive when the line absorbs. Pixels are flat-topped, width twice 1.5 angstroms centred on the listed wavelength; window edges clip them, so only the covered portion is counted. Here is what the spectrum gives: 5.16 angstroms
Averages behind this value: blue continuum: 7.36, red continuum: 8.05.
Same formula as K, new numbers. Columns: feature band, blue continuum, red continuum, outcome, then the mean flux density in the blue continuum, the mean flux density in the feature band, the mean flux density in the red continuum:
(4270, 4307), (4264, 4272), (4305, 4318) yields 2.8 angstroms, 7.81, 6.57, 6.3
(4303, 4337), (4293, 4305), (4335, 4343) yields -2.2 angstroms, 5.77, 7.34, 7.81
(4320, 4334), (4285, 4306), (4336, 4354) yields -1.1 angstroms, 6.25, 8.17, 8.33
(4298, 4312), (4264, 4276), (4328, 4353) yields 4.8 angstroms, 7.43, 5.15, 8.32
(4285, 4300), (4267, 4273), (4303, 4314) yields -1.1 angstroms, 7.37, 6.72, 5.45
